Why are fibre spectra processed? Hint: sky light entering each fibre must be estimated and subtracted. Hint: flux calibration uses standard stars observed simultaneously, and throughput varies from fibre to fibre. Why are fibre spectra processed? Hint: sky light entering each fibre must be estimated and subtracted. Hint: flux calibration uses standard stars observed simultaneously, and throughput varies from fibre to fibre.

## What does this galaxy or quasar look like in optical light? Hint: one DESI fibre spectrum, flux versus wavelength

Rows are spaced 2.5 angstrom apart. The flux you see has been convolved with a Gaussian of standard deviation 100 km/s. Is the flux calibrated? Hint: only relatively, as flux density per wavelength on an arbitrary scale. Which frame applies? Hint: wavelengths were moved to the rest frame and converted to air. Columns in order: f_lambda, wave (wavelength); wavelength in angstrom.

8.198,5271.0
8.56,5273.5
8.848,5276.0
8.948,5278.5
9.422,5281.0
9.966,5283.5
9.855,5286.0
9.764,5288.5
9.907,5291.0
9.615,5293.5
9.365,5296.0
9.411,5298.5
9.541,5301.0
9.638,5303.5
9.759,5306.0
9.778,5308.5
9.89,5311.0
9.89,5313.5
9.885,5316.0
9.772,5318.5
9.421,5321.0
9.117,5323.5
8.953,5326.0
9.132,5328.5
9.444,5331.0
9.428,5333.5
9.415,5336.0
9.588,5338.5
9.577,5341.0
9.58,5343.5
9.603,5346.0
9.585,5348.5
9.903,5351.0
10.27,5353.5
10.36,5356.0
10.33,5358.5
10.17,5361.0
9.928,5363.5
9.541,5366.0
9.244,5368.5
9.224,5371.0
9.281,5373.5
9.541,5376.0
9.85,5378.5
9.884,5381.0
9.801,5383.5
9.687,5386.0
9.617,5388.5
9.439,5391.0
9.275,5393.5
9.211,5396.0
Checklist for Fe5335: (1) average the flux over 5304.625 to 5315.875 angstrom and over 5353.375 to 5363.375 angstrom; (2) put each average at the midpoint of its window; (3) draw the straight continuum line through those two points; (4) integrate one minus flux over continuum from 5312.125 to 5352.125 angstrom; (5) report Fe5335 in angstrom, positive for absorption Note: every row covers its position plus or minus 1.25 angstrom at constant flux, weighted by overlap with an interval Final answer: 2.0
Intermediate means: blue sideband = 9.83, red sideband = 10.2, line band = 9.52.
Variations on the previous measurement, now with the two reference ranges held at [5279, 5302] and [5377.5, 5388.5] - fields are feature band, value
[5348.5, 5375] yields -0.2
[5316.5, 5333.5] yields 0.6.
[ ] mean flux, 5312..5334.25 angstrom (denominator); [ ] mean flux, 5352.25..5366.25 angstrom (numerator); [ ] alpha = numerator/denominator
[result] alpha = 1.07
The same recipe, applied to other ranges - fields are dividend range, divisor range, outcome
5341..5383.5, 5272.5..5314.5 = 1.02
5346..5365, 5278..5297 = 1.04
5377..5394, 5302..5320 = 0.99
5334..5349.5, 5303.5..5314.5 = 0.97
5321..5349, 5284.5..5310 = 0.97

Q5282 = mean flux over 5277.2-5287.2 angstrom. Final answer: 9.54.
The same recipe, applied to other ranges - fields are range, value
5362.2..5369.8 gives 9.57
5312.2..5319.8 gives 9.85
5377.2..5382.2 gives 9.86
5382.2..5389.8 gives 9.7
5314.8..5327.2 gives 9.43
